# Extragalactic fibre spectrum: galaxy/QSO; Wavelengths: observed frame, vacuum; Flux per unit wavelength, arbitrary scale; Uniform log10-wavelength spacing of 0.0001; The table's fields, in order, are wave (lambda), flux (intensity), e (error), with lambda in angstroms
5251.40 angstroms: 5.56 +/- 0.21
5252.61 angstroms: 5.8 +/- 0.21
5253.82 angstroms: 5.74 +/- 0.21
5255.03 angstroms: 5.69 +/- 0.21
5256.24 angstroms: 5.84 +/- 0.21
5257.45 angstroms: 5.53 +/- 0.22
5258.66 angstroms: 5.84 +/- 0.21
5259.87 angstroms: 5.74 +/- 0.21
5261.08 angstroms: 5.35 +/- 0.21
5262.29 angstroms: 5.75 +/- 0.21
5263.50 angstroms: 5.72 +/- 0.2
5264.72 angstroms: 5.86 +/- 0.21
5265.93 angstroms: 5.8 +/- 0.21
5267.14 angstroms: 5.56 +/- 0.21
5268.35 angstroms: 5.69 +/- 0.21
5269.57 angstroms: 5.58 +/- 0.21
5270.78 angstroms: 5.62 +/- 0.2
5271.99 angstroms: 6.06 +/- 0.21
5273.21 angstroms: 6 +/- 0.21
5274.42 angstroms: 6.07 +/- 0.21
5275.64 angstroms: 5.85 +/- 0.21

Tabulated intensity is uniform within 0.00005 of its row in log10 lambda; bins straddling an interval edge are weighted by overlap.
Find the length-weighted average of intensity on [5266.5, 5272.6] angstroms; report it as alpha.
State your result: 5.71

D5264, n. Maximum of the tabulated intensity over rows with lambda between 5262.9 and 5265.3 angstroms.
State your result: 5.86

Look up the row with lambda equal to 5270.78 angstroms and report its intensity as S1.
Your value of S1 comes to 5.62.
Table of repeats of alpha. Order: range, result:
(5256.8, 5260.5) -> 5.71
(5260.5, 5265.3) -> 5.67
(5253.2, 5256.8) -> 5.76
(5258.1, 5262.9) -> 5.68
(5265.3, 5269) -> 5.69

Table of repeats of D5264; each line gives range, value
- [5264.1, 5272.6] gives 6.06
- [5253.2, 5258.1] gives 5.84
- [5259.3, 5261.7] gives 5.74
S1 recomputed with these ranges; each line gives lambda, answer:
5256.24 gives 5.84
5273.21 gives 6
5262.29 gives 5.75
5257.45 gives 5.53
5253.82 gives 5.74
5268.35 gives 5.69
